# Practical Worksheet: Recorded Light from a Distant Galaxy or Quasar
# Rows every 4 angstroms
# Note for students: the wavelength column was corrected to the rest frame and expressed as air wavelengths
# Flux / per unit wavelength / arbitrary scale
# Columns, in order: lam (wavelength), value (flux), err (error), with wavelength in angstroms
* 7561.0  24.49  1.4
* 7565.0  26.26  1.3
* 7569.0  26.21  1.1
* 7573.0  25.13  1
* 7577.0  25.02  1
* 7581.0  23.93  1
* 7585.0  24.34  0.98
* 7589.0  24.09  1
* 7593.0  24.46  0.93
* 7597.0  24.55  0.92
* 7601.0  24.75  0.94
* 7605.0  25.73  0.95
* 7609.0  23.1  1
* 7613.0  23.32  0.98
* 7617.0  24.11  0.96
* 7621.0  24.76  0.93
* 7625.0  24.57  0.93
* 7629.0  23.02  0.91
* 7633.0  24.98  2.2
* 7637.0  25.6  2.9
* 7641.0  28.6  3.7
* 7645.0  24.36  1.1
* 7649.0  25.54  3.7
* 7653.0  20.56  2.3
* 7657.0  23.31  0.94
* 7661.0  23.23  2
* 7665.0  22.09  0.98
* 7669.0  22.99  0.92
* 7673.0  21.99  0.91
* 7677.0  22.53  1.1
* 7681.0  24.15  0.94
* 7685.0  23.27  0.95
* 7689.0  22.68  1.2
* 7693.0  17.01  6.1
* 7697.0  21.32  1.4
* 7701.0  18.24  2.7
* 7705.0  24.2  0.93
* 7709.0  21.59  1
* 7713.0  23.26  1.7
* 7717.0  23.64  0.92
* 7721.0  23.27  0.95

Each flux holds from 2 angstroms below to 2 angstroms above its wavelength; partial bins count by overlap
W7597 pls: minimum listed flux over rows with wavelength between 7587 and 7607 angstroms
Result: 24.09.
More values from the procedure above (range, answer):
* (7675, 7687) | 22.53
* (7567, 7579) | 25.02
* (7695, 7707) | 18.24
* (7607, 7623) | 23.1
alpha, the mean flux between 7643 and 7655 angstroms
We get 23.5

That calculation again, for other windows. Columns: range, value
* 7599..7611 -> 24.5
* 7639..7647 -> 26.5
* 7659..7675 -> 22.6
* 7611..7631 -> 24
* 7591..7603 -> 24.6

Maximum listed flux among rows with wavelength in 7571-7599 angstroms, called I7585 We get 25.13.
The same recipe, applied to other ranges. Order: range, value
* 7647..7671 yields 25.54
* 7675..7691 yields 24.15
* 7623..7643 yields 28.6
